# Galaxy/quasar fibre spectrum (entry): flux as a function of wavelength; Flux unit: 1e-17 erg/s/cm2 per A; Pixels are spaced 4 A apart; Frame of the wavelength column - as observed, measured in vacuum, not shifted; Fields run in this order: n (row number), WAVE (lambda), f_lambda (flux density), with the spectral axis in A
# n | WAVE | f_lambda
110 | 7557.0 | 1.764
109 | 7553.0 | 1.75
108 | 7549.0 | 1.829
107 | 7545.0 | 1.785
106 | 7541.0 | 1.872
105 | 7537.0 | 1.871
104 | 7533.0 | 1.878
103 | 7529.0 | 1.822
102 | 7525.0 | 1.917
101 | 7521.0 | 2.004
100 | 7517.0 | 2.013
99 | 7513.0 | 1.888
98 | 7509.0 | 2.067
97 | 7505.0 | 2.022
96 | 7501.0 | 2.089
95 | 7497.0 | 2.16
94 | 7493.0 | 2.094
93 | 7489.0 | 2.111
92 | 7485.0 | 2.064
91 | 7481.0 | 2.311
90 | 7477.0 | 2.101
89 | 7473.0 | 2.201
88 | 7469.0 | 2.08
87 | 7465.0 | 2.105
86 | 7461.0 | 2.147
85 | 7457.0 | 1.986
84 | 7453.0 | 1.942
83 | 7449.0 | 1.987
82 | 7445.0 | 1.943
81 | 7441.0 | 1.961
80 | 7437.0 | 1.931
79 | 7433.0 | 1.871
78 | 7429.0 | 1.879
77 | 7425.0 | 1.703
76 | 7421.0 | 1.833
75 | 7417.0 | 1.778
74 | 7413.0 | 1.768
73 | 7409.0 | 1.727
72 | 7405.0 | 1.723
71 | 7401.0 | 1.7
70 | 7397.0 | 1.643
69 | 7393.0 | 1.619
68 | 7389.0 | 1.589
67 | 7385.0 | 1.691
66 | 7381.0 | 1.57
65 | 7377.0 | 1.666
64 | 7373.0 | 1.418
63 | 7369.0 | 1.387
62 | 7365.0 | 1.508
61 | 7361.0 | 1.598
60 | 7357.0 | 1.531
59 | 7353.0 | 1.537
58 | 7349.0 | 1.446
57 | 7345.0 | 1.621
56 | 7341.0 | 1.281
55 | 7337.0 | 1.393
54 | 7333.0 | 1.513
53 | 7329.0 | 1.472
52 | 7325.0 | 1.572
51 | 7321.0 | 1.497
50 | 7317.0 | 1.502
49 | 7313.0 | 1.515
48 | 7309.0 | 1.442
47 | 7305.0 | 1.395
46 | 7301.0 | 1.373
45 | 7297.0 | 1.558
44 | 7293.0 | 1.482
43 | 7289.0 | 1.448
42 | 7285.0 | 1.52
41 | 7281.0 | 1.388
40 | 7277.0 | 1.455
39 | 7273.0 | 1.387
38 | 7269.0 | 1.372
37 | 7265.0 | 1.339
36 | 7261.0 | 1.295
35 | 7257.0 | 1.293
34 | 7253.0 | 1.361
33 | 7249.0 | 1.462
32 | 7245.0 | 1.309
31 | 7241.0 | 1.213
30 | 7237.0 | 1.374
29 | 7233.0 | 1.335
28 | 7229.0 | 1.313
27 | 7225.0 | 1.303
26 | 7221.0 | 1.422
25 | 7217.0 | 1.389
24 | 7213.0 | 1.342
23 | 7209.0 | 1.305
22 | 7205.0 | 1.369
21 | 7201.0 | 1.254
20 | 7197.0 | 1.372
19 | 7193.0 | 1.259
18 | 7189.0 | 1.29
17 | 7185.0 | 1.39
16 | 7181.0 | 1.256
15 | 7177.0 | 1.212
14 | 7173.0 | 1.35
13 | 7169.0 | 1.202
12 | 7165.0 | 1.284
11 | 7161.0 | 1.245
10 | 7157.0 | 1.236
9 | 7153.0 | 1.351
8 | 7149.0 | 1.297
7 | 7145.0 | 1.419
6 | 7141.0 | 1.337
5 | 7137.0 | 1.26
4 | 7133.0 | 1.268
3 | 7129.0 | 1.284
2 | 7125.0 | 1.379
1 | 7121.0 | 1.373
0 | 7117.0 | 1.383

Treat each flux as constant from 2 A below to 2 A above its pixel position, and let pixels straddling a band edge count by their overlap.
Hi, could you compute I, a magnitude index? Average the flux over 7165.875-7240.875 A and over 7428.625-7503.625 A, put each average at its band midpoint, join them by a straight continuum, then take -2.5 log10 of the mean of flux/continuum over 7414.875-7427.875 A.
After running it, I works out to 0.09 mag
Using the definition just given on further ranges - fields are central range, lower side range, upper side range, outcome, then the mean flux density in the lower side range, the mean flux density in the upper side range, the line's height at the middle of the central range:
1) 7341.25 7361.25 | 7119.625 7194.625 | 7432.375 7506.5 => 0.17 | 1.3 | 2.06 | 1.77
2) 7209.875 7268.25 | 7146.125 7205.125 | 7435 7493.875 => 0.09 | 1.29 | 2.06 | 1.46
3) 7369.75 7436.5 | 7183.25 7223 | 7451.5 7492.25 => 0.13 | 1.34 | 2.11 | 1.91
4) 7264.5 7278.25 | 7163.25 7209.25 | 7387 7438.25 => 0.06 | 1.29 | 1.75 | 1.47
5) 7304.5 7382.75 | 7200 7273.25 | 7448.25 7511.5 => 0.12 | 1.34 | 2.09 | 1.67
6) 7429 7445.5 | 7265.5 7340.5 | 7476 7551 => -0.07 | 1.45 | 1.99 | 1.8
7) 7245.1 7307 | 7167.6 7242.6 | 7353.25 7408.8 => 0.02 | 1.31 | 1.59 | 1.43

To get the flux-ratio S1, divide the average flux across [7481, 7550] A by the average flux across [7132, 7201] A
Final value 1.53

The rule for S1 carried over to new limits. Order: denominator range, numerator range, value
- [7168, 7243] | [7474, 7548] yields 1.52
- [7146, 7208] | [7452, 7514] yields 1.62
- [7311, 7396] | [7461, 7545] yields 1.33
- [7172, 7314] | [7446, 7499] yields 1.54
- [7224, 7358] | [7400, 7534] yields 1.39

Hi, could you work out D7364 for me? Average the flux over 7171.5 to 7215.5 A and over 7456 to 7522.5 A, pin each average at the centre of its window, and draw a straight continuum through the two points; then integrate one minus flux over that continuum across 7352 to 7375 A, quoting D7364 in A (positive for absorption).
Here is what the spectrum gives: 3.4 A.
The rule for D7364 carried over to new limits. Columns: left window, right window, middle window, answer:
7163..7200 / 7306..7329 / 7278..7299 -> -0.4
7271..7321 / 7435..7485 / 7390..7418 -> 2.3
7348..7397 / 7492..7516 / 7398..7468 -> -3.8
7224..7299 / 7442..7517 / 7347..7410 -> 6.1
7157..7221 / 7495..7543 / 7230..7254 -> 1.2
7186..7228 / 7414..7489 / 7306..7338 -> 3.0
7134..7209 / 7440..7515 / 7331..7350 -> 3.0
